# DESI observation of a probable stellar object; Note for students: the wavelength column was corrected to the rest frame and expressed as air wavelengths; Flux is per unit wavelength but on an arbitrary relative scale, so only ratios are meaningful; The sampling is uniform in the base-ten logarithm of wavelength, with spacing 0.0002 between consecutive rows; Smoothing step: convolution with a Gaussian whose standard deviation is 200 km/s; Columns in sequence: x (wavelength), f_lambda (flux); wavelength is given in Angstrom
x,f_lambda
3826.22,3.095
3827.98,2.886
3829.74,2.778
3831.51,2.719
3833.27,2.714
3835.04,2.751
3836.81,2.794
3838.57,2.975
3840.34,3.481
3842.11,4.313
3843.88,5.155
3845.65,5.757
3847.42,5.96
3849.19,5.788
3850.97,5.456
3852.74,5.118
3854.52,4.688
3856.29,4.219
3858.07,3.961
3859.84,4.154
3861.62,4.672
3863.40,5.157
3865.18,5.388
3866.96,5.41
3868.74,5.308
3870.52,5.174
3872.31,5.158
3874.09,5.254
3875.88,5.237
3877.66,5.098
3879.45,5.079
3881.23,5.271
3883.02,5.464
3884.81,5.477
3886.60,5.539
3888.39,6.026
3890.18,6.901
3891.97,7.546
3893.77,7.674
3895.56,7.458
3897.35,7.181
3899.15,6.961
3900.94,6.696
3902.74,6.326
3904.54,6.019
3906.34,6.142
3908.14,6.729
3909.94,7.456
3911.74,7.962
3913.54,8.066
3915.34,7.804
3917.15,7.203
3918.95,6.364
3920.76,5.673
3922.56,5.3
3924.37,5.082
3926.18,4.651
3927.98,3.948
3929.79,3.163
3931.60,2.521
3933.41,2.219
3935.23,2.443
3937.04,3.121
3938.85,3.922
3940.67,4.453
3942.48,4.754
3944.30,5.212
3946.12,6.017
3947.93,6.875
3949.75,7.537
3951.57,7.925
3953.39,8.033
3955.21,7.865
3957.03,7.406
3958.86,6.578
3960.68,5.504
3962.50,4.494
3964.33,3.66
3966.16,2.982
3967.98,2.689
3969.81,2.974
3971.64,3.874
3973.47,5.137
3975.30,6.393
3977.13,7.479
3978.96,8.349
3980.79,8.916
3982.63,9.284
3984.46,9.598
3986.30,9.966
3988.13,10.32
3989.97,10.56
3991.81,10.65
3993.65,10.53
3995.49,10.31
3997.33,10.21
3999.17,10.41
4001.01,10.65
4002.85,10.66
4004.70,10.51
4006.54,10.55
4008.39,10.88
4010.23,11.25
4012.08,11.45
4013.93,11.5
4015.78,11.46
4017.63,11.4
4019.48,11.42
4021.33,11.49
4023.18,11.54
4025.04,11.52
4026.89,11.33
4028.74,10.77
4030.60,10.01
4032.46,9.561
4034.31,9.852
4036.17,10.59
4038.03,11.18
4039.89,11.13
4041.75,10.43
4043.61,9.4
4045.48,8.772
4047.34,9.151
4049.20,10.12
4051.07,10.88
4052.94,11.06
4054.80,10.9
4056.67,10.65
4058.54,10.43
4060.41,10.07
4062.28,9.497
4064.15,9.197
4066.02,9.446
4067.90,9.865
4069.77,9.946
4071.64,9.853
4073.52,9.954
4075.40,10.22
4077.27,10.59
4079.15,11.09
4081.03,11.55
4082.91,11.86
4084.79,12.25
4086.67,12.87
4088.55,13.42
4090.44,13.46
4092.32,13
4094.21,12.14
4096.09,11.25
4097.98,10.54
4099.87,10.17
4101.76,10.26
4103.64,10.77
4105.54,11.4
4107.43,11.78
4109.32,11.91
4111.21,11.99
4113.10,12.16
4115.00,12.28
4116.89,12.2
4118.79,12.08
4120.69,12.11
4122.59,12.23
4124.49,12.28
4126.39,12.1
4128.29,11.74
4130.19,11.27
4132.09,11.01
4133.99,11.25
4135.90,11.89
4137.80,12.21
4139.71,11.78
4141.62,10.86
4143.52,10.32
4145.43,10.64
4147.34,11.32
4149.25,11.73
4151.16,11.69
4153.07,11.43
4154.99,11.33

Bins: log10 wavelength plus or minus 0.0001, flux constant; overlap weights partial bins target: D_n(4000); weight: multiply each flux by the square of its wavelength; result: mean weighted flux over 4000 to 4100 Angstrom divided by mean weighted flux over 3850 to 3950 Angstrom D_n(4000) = 2.12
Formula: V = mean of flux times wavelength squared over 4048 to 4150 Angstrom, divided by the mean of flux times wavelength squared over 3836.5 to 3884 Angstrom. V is 2.59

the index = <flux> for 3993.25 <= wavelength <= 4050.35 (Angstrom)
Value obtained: 10.6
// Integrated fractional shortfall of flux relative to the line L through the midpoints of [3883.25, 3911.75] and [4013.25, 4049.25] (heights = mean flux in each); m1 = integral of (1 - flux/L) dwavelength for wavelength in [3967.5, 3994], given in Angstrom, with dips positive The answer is 4.0 Angstrom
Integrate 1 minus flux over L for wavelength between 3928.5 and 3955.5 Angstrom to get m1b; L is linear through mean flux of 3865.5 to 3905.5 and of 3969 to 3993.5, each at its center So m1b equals 8.5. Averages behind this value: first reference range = 6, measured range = 4.99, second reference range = 8.07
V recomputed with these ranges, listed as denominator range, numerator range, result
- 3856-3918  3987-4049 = 1.88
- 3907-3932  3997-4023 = 1.95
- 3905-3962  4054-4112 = 2.08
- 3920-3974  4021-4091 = 2.31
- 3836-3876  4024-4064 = 2.36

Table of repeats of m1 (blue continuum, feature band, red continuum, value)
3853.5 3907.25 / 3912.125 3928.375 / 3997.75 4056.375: 2.0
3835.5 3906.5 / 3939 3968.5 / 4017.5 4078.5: 7.5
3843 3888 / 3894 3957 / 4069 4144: 7.5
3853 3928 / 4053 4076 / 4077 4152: 0.8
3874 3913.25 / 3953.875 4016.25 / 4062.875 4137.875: 2.5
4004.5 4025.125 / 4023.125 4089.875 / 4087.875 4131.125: 5.4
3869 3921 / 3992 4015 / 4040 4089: -4.4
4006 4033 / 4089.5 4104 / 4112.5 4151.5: 0.0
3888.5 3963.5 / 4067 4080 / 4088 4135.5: 0.5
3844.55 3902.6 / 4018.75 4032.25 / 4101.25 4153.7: -2.7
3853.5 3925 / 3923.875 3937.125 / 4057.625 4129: 6.9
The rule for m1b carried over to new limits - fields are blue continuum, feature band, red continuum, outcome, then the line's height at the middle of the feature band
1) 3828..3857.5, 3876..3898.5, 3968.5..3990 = -4.05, 5.24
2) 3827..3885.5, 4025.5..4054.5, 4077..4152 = -2.06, 9.64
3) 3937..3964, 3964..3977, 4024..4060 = 5.26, 6.98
